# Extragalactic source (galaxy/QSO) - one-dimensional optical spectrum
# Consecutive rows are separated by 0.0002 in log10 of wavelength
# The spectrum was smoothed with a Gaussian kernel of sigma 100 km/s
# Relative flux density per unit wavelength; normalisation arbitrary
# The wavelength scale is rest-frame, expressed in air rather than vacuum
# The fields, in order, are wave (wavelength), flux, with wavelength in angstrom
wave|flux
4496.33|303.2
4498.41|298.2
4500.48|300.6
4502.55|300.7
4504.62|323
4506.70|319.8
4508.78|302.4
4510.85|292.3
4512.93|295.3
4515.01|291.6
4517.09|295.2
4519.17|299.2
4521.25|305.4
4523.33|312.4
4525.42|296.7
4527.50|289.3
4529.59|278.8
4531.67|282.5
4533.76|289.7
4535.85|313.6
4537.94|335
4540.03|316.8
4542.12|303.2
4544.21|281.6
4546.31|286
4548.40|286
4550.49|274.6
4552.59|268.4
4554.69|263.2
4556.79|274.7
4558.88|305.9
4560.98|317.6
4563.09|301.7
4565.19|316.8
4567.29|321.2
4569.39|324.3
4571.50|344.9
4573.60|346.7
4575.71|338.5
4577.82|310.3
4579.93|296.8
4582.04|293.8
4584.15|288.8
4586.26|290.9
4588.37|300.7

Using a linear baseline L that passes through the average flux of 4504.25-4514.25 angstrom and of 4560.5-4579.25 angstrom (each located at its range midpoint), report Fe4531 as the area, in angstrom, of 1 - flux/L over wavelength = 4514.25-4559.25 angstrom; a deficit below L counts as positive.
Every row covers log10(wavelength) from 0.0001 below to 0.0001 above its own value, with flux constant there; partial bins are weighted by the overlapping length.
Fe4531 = 2.9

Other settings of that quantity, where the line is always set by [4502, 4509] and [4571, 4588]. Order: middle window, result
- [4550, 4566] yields 1.13 angstrom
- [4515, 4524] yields 0.33 angstrom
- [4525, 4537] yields 0.80 angstrom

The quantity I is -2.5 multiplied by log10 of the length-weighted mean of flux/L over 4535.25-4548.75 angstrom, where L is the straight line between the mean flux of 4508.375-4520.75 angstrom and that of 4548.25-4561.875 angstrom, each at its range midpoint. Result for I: -0.06 mag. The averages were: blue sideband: 296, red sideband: 284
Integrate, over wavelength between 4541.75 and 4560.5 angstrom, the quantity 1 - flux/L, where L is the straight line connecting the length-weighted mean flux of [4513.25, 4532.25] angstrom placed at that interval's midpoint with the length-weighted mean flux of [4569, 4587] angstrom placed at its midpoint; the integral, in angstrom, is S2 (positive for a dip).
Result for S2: 1.4 angstrom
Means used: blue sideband 295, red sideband 315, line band 283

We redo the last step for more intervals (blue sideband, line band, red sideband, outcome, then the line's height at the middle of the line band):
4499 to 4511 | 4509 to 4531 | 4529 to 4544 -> 0.68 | 305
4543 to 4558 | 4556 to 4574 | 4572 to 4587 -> -1.37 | 294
